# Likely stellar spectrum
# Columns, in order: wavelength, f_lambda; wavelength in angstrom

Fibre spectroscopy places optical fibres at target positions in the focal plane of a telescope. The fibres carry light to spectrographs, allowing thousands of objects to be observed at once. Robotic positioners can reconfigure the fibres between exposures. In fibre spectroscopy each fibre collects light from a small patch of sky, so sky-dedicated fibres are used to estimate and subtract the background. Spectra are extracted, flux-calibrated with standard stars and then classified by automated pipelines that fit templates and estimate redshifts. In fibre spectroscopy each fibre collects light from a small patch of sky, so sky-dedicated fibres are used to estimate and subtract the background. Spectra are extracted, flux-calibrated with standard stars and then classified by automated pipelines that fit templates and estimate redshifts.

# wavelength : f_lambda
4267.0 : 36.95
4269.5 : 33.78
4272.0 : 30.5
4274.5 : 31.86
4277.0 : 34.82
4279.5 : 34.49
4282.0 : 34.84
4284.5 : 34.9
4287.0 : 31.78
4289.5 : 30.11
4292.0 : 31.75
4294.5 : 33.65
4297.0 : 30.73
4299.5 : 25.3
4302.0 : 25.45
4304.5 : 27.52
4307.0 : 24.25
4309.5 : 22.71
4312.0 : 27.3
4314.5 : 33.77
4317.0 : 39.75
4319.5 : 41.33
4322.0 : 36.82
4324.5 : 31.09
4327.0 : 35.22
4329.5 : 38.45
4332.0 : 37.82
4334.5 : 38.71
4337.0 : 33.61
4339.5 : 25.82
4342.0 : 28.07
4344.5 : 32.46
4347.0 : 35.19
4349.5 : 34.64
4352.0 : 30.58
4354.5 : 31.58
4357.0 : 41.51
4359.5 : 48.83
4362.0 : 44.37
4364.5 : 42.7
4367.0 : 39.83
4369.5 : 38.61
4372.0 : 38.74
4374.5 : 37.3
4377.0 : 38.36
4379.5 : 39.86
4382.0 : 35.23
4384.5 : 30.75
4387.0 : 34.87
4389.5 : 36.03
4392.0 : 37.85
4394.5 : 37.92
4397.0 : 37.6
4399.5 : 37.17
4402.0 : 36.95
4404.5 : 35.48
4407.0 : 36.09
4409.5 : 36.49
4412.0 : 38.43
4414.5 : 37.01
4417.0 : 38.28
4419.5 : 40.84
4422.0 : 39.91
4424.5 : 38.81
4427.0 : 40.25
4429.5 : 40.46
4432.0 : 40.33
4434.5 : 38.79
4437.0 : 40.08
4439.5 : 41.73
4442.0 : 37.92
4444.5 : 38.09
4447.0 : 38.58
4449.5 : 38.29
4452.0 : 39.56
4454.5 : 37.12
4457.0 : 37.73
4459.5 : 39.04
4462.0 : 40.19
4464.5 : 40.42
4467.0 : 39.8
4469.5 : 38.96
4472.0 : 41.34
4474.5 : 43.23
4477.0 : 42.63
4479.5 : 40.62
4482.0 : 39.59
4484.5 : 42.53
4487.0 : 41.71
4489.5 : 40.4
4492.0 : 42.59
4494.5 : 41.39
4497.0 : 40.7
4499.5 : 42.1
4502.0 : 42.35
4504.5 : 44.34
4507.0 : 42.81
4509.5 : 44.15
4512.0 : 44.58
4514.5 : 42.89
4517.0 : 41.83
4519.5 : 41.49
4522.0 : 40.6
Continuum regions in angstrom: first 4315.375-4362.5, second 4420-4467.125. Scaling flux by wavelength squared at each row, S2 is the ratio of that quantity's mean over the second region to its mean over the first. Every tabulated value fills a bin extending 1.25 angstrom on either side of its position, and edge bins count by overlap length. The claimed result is 1.1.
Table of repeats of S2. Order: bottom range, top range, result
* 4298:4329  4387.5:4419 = 1.25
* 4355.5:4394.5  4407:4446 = 1.03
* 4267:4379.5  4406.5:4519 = 1.26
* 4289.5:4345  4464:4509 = 1.41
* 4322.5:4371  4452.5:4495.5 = 1.18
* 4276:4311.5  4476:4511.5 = 1.53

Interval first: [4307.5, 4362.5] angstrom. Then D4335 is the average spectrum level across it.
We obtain 34.7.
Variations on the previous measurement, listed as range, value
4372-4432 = 37.6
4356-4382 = 40.7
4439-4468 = 39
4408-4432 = 39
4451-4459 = 38.2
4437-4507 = 40.5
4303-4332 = 32.7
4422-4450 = 39.4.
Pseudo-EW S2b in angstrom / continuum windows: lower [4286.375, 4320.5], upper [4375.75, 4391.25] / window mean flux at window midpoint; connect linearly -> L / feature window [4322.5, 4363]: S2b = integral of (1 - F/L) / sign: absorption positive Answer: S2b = -2.9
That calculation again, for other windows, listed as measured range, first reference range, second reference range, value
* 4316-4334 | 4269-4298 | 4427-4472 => -1.5 angstrom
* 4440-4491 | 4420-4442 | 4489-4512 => 1.6 angstrom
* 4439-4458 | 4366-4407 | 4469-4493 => 0.7 angstrom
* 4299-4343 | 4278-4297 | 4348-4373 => 4.7 angstrom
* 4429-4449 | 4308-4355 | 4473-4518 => -0.1 angstrom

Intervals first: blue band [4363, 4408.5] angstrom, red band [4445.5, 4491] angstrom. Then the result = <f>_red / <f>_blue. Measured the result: 1.07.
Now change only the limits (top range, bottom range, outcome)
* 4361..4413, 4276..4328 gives 1.18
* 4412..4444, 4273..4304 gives 1.25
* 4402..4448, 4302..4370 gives 1.12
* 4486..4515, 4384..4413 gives 1.17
